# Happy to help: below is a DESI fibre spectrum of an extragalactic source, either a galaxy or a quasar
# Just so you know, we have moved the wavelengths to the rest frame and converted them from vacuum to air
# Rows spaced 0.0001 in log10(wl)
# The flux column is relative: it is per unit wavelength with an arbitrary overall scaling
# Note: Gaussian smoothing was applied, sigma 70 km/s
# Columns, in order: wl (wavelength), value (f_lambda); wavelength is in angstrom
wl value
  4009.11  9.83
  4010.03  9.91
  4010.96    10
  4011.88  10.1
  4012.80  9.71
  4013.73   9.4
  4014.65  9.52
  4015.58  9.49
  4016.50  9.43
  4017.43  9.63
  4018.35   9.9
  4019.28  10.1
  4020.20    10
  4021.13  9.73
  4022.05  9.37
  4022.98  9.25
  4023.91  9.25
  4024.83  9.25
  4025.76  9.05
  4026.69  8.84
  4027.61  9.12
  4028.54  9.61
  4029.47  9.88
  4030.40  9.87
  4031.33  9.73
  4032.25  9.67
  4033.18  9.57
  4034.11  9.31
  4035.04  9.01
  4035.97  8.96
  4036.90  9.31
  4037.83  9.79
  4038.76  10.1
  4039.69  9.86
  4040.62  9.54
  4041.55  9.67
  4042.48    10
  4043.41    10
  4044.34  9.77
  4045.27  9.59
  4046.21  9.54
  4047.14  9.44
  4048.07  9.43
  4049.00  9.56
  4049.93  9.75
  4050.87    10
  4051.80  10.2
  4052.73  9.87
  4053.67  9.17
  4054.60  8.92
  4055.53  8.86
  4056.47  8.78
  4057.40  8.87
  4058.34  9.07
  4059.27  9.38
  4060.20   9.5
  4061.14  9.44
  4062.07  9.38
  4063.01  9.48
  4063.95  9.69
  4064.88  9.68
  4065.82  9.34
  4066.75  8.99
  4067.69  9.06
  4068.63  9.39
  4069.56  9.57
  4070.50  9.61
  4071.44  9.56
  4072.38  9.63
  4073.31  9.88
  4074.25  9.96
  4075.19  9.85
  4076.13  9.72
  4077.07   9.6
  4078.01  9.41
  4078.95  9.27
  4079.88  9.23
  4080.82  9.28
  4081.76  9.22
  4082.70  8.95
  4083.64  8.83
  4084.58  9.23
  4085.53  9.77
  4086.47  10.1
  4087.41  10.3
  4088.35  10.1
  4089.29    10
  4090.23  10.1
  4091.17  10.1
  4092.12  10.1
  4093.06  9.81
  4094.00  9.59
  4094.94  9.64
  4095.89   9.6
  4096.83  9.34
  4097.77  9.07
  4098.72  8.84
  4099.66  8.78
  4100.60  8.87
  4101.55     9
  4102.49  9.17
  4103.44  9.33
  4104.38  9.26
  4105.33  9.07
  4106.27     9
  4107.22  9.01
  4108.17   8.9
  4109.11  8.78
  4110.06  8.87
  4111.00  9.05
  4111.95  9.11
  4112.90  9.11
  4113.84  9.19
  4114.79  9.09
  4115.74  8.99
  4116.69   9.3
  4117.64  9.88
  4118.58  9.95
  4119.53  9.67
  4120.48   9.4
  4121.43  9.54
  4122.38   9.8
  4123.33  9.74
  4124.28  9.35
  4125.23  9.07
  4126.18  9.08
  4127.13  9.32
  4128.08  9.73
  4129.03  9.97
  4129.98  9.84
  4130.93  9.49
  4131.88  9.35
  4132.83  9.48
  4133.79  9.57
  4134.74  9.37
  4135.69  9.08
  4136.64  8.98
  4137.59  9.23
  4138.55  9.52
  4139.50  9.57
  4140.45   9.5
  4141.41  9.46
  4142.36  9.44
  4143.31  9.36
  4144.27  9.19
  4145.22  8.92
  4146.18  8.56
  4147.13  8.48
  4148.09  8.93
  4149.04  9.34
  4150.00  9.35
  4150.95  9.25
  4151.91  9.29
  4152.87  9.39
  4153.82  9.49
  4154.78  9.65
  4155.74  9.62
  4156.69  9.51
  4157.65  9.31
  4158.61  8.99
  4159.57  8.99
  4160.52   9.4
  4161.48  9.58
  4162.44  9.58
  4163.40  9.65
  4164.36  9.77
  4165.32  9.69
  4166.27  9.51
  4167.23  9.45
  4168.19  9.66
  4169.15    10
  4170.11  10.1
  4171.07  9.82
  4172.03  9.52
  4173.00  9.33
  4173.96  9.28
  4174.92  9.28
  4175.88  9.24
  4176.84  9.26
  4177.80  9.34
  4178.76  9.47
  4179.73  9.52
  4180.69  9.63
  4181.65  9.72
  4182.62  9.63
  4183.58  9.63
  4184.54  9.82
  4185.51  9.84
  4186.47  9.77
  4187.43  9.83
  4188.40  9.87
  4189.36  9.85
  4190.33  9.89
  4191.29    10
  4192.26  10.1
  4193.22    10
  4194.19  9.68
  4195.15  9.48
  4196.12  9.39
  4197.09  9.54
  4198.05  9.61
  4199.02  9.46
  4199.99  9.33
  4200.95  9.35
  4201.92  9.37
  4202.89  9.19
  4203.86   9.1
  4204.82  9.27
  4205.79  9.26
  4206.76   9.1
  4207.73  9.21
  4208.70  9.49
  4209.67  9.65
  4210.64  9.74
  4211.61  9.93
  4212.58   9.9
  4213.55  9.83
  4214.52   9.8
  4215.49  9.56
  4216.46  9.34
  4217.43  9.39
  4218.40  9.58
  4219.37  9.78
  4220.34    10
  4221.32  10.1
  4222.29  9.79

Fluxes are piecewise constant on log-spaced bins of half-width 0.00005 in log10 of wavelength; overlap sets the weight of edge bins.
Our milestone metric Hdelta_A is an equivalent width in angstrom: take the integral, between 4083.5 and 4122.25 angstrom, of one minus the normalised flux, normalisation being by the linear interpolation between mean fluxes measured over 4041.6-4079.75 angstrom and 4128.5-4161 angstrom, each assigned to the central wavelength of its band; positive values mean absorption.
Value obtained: 0.1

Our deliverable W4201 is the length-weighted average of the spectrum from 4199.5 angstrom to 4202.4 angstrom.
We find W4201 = 9.36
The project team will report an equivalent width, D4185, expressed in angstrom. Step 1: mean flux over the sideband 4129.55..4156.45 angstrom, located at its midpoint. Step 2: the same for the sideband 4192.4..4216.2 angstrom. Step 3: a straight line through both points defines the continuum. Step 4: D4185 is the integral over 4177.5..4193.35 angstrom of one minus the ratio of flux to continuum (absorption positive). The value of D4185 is -0.5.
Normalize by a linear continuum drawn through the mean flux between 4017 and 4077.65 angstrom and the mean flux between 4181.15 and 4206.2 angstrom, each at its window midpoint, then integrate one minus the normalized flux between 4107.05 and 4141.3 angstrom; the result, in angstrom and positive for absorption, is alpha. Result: 0.7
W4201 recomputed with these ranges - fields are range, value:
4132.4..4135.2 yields 9.45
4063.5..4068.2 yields 9.35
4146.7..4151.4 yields 9.08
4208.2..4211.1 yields 9.62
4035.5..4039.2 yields 9.53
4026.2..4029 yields 9.19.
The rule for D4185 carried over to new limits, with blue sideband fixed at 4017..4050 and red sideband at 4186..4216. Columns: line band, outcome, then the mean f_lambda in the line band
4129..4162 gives 0.93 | 9.32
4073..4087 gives 0.13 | 9.48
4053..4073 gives 0.54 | 9.31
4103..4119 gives 0.69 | 9.17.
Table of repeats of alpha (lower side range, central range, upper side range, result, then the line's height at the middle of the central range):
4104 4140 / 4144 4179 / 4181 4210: 0.3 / 9.47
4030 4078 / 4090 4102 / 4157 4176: 0.1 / 9.52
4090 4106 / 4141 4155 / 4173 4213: 0.4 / 9.47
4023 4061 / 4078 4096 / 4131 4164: -0.4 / 9.4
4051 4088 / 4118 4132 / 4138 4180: -0.2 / 9.42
